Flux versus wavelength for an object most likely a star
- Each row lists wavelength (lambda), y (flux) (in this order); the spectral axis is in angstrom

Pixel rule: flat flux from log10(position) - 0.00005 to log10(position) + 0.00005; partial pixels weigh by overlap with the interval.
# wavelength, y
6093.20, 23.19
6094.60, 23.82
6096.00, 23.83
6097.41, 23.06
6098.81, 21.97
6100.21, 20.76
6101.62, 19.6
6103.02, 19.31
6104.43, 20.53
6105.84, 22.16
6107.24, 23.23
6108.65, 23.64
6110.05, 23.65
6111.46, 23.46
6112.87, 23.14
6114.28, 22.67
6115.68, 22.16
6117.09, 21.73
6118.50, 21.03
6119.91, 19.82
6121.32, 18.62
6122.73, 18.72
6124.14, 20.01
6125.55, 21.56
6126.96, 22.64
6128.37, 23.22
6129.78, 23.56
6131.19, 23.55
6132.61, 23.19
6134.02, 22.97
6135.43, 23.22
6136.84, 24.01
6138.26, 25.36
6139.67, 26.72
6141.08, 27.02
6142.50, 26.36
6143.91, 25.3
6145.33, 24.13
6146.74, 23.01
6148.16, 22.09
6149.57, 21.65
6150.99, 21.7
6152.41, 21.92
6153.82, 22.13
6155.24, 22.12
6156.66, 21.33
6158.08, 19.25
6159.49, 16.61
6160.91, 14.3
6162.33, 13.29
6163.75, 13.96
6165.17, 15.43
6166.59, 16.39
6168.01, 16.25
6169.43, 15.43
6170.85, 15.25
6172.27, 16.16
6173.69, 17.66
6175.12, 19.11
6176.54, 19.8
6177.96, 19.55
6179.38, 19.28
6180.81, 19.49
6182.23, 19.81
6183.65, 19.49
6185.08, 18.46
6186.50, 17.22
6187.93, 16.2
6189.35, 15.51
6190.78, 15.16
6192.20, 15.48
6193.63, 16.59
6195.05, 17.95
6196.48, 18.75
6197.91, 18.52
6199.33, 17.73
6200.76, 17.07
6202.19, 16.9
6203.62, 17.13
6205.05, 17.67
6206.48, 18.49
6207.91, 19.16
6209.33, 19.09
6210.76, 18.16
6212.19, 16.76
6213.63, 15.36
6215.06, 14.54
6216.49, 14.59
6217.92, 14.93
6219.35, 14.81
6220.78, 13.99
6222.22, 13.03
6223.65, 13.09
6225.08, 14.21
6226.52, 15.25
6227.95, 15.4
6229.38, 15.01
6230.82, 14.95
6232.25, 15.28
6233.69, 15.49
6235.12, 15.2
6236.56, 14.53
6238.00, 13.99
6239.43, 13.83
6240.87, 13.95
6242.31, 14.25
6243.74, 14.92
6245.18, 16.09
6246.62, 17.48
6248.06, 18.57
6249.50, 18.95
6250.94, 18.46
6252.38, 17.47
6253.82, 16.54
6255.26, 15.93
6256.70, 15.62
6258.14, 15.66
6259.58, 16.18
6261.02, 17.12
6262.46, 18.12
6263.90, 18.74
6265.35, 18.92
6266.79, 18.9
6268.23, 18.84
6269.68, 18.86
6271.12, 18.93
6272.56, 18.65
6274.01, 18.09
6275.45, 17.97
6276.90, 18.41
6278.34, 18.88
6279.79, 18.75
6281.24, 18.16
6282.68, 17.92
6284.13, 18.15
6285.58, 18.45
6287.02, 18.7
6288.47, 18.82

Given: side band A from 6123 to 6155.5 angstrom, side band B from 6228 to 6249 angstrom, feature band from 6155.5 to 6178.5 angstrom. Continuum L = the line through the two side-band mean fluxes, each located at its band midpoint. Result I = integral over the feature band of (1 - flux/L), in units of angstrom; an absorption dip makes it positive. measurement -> 4.5 angstrom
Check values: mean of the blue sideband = 23.3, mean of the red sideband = 15.3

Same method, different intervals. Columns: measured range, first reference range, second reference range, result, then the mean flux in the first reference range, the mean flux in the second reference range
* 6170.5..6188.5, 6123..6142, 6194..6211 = 1.3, 23.5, 18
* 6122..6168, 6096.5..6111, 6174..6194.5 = -3.4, 21.8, 17.9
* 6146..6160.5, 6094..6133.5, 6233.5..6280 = -0.3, 22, 17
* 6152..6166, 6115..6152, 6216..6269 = 2.2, 22.8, 15.9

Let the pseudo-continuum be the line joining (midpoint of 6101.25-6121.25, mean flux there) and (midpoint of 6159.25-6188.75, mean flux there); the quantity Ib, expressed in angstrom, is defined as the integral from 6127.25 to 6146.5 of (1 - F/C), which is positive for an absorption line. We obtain -4.4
